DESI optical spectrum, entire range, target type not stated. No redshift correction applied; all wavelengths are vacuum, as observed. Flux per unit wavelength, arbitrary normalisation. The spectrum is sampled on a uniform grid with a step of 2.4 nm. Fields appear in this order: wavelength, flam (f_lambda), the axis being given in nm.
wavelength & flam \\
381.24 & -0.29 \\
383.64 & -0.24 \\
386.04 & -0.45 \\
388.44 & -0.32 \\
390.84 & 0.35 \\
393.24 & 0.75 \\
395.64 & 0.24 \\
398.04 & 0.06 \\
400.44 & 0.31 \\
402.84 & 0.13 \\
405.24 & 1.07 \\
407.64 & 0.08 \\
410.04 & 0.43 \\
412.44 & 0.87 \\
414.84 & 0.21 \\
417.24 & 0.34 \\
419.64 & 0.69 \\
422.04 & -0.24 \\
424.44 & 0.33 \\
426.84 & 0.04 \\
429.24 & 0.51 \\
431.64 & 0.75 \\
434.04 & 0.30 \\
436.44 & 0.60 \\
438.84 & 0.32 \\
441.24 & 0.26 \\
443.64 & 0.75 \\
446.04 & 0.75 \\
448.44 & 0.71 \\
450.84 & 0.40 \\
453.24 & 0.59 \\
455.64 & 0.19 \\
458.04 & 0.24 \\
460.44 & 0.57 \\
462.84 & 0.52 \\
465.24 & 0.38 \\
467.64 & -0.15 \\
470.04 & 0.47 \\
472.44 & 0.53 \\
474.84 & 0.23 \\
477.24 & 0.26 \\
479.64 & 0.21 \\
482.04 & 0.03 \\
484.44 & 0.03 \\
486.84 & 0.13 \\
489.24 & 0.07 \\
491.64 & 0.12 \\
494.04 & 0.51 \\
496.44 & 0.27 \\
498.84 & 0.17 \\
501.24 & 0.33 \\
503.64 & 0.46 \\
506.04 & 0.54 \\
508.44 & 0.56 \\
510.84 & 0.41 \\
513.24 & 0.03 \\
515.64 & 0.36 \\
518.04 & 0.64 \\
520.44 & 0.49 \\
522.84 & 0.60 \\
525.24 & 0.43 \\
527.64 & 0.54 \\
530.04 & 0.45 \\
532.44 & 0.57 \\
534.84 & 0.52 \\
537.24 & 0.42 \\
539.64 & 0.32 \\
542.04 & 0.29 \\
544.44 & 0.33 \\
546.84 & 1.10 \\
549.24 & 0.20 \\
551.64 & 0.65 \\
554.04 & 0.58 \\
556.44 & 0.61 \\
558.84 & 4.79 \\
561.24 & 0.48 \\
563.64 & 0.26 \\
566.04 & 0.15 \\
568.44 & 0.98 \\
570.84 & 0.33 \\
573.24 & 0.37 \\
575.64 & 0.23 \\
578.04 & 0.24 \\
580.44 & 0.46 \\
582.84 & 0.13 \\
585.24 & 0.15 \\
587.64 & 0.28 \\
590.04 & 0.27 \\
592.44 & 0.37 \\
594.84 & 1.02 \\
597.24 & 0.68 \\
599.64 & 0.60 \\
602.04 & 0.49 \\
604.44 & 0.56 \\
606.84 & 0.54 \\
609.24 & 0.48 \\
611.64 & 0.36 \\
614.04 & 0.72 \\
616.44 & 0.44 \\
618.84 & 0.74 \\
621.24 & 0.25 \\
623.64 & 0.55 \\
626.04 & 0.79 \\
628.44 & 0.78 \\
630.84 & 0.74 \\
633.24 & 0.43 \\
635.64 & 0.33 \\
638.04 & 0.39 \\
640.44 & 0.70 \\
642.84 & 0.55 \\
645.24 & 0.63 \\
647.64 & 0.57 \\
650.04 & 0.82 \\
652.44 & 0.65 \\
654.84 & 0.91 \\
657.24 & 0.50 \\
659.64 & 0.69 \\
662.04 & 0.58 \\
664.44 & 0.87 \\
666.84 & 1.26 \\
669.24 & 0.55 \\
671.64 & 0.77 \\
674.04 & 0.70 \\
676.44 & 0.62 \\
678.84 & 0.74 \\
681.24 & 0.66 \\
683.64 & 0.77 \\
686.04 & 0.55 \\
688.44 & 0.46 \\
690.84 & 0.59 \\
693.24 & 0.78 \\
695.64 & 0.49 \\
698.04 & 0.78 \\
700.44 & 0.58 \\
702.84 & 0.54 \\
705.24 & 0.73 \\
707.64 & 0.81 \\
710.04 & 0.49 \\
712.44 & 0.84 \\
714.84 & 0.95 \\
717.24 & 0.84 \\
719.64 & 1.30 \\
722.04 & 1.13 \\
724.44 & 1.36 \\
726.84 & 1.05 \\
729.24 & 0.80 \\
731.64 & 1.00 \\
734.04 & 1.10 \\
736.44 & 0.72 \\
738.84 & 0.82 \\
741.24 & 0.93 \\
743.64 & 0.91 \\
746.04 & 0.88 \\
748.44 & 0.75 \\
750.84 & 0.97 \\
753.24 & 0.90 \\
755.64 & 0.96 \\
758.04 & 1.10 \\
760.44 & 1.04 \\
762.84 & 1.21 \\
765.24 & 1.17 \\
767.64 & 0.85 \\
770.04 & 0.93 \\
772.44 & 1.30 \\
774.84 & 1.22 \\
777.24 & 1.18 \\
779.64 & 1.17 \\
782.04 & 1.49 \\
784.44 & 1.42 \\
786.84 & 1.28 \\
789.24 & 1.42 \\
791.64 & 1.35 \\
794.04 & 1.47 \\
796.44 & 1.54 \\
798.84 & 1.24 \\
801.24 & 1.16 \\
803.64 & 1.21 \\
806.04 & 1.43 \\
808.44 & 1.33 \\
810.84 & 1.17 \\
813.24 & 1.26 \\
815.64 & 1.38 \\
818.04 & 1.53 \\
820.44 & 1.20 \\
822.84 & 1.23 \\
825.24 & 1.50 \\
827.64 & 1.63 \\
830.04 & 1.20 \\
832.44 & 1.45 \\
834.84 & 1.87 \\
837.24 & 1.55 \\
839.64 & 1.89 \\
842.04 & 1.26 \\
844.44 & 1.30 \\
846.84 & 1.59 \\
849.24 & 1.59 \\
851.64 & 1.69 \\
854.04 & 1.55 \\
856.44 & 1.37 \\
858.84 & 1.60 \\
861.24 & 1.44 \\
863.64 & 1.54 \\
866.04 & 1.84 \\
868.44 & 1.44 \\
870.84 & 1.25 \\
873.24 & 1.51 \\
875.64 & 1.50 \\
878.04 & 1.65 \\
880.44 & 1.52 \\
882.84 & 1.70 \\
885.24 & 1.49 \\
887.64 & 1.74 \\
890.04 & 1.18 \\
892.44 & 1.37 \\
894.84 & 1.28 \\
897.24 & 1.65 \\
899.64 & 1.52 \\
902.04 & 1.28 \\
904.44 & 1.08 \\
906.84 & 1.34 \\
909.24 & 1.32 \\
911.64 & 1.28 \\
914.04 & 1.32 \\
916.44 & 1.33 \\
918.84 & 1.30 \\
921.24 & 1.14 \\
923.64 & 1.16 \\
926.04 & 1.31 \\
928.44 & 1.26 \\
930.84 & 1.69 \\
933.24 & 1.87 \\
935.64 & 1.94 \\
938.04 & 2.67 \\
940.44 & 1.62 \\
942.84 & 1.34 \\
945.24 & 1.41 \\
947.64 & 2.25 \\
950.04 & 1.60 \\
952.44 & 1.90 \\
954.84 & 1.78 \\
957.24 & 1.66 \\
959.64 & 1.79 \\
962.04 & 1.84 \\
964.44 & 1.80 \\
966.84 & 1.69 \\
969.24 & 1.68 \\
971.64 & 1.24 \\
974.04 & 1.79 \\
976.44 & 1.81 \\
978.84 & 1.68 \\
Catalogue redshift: 0.789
